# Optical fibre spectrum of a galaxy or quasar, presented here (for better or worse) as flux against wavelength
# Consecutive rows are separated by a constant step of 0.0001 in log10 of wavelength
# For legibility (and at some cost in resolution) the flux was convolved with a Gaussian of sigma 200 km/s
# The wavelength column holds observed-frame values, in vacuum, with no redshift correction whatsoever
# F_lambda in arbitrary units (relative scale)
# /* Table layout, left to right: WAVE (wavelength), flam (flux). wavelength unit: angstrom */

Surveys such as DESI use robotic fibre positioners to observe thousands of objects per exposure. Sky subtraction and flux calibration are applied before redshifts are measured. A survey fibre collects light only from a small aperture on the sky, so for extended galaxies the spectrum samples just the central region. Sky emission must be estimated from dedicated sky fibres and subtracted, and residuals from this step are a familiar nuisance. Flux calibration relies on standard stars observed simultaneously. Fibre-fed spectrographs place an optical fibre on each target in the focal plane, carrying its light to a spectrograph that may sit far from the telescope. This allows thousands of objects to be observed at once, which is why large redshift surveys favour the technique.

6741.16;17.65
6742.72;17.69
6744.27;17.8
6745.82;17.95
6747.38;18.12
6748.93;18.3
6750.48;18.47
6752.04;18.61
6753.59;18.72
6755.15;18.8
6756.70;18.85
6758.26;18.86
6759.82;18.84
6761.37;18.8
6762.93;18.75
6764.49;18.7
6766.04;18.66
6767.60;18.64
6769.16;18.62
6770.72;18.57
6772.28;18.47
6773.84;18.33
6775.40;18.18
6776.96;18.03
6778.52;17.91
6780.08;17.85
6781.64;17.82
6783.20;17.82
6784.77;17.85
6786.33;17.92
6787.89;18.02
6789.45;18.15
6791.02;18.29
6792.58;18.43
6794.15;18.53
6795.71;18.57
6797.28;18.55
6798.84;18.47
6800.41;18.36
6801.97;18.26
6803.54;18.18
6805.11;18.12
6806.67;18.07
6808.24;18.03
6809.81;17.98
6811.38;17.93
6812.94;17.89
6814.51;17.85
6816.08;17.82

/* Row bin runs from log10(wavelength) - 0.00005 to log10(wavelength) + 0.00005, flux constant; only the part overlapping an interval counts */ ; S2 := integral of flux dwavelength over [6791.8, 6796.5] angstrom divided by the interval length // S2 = 18.5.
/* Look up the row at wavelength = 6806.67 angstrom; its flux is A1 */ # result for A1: 18.07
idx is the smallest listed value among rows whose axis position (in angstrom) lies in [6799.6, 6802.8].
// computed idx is 18.26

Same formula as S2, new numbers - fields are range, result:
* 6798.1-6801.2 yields 18.4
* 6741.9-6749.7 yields 18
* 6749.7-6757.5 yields 18.7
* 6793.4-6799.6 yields 18.5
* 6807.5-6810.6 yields 18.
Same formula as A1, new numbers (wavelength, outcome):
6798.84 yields 18.47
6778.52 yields 17.91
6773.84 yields 18.33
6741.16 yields 17.65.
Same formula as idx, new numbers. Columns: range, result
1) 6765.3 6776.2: 18.18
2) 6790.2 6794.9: 18.29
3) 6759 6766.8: 18.66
